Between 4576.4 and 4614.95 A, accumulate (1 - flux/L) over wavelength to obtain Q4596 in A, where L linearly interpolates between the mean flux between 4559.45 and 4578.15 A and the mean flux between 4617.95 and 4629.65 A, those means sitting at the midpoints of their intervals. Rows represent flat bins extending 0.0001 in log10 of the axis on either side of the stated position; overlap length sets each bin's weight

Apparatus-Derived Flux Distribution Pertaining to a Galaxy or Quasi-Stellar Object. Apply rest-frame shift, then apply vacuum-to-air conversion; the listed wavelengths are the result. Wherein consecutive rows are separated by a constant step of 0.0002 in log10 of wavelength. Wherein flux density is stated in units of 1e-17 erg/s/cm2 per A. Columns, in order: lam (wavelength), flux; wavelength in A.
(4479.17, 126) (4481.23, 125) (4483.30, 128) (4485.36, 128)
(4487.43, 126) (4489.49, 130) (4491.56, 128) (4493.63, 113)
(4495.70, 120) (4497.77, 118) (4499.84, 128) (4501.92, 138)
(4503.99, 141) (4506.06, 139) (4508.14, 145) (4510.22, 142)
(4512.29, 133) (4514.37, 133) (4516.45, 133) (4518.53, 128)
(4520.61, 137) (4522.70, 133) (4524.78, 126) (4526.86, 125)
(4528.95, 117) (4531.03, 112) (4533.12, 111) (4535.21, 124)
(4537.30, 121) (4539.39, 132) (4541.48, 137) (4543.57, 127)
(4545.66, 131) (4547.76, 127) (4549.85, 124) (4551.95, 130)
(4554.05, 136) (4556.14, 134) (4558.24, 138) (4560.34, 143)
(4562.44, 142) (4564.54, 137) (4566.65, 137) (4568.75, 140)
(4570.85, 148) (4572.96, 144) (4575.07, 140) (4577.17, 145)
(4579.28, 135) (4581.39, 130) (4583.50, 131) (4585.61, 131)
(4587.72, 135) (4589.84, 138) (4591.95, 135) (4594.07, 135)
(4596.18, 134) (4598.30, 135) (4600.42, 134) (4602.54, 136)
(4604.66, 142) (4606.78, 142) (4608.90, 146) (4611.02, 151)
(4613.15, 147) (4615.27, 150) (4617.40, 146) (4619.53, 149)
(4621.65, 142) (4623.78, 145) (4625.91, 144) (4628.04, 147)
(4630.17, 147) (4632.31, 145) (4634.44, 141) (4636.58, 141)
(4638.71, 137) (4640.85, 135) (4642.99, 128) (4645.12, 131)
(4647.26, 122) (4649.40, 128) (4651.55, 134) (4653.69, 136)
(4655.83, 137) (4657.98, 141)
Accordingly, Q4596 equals 1.5 A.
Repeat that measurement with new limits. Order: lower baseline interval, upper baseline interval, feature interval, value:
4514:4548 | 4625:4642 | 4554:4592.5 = -1.5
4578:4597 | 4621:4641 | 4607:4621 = -0.8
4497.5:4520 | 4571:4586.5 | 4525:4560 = 2.4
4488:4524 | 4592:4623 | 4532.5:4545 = 0.8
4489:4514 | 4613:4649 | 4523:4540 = 1.6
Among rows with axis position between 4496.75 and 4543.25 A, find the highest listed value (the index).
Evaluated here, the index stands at 145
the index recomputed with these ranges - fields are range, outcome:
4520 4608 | 148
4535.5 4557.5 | 137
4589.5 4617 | 151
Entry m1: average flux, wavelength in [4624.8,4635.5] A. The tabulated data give 145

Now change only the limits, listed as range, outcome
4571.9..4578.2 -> 143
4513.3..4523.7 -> 133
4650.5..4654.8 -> 135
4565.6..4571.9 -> 142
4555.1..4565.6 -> 139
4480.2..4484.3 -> 126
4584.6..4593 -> 135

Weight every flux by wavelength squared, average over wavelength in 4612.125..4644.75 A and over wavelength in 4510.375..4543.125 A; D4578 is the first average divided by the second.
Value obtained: 1.2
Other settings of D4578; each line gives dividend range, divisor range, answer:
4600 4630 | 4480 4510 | 1.18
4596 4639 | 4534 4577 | 1.09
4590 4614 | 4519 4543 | 1.15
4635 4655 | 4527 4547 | 1.12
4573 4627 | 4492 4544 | 1.13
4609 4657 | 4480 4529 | 1.14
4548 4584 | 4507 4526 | 1.04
